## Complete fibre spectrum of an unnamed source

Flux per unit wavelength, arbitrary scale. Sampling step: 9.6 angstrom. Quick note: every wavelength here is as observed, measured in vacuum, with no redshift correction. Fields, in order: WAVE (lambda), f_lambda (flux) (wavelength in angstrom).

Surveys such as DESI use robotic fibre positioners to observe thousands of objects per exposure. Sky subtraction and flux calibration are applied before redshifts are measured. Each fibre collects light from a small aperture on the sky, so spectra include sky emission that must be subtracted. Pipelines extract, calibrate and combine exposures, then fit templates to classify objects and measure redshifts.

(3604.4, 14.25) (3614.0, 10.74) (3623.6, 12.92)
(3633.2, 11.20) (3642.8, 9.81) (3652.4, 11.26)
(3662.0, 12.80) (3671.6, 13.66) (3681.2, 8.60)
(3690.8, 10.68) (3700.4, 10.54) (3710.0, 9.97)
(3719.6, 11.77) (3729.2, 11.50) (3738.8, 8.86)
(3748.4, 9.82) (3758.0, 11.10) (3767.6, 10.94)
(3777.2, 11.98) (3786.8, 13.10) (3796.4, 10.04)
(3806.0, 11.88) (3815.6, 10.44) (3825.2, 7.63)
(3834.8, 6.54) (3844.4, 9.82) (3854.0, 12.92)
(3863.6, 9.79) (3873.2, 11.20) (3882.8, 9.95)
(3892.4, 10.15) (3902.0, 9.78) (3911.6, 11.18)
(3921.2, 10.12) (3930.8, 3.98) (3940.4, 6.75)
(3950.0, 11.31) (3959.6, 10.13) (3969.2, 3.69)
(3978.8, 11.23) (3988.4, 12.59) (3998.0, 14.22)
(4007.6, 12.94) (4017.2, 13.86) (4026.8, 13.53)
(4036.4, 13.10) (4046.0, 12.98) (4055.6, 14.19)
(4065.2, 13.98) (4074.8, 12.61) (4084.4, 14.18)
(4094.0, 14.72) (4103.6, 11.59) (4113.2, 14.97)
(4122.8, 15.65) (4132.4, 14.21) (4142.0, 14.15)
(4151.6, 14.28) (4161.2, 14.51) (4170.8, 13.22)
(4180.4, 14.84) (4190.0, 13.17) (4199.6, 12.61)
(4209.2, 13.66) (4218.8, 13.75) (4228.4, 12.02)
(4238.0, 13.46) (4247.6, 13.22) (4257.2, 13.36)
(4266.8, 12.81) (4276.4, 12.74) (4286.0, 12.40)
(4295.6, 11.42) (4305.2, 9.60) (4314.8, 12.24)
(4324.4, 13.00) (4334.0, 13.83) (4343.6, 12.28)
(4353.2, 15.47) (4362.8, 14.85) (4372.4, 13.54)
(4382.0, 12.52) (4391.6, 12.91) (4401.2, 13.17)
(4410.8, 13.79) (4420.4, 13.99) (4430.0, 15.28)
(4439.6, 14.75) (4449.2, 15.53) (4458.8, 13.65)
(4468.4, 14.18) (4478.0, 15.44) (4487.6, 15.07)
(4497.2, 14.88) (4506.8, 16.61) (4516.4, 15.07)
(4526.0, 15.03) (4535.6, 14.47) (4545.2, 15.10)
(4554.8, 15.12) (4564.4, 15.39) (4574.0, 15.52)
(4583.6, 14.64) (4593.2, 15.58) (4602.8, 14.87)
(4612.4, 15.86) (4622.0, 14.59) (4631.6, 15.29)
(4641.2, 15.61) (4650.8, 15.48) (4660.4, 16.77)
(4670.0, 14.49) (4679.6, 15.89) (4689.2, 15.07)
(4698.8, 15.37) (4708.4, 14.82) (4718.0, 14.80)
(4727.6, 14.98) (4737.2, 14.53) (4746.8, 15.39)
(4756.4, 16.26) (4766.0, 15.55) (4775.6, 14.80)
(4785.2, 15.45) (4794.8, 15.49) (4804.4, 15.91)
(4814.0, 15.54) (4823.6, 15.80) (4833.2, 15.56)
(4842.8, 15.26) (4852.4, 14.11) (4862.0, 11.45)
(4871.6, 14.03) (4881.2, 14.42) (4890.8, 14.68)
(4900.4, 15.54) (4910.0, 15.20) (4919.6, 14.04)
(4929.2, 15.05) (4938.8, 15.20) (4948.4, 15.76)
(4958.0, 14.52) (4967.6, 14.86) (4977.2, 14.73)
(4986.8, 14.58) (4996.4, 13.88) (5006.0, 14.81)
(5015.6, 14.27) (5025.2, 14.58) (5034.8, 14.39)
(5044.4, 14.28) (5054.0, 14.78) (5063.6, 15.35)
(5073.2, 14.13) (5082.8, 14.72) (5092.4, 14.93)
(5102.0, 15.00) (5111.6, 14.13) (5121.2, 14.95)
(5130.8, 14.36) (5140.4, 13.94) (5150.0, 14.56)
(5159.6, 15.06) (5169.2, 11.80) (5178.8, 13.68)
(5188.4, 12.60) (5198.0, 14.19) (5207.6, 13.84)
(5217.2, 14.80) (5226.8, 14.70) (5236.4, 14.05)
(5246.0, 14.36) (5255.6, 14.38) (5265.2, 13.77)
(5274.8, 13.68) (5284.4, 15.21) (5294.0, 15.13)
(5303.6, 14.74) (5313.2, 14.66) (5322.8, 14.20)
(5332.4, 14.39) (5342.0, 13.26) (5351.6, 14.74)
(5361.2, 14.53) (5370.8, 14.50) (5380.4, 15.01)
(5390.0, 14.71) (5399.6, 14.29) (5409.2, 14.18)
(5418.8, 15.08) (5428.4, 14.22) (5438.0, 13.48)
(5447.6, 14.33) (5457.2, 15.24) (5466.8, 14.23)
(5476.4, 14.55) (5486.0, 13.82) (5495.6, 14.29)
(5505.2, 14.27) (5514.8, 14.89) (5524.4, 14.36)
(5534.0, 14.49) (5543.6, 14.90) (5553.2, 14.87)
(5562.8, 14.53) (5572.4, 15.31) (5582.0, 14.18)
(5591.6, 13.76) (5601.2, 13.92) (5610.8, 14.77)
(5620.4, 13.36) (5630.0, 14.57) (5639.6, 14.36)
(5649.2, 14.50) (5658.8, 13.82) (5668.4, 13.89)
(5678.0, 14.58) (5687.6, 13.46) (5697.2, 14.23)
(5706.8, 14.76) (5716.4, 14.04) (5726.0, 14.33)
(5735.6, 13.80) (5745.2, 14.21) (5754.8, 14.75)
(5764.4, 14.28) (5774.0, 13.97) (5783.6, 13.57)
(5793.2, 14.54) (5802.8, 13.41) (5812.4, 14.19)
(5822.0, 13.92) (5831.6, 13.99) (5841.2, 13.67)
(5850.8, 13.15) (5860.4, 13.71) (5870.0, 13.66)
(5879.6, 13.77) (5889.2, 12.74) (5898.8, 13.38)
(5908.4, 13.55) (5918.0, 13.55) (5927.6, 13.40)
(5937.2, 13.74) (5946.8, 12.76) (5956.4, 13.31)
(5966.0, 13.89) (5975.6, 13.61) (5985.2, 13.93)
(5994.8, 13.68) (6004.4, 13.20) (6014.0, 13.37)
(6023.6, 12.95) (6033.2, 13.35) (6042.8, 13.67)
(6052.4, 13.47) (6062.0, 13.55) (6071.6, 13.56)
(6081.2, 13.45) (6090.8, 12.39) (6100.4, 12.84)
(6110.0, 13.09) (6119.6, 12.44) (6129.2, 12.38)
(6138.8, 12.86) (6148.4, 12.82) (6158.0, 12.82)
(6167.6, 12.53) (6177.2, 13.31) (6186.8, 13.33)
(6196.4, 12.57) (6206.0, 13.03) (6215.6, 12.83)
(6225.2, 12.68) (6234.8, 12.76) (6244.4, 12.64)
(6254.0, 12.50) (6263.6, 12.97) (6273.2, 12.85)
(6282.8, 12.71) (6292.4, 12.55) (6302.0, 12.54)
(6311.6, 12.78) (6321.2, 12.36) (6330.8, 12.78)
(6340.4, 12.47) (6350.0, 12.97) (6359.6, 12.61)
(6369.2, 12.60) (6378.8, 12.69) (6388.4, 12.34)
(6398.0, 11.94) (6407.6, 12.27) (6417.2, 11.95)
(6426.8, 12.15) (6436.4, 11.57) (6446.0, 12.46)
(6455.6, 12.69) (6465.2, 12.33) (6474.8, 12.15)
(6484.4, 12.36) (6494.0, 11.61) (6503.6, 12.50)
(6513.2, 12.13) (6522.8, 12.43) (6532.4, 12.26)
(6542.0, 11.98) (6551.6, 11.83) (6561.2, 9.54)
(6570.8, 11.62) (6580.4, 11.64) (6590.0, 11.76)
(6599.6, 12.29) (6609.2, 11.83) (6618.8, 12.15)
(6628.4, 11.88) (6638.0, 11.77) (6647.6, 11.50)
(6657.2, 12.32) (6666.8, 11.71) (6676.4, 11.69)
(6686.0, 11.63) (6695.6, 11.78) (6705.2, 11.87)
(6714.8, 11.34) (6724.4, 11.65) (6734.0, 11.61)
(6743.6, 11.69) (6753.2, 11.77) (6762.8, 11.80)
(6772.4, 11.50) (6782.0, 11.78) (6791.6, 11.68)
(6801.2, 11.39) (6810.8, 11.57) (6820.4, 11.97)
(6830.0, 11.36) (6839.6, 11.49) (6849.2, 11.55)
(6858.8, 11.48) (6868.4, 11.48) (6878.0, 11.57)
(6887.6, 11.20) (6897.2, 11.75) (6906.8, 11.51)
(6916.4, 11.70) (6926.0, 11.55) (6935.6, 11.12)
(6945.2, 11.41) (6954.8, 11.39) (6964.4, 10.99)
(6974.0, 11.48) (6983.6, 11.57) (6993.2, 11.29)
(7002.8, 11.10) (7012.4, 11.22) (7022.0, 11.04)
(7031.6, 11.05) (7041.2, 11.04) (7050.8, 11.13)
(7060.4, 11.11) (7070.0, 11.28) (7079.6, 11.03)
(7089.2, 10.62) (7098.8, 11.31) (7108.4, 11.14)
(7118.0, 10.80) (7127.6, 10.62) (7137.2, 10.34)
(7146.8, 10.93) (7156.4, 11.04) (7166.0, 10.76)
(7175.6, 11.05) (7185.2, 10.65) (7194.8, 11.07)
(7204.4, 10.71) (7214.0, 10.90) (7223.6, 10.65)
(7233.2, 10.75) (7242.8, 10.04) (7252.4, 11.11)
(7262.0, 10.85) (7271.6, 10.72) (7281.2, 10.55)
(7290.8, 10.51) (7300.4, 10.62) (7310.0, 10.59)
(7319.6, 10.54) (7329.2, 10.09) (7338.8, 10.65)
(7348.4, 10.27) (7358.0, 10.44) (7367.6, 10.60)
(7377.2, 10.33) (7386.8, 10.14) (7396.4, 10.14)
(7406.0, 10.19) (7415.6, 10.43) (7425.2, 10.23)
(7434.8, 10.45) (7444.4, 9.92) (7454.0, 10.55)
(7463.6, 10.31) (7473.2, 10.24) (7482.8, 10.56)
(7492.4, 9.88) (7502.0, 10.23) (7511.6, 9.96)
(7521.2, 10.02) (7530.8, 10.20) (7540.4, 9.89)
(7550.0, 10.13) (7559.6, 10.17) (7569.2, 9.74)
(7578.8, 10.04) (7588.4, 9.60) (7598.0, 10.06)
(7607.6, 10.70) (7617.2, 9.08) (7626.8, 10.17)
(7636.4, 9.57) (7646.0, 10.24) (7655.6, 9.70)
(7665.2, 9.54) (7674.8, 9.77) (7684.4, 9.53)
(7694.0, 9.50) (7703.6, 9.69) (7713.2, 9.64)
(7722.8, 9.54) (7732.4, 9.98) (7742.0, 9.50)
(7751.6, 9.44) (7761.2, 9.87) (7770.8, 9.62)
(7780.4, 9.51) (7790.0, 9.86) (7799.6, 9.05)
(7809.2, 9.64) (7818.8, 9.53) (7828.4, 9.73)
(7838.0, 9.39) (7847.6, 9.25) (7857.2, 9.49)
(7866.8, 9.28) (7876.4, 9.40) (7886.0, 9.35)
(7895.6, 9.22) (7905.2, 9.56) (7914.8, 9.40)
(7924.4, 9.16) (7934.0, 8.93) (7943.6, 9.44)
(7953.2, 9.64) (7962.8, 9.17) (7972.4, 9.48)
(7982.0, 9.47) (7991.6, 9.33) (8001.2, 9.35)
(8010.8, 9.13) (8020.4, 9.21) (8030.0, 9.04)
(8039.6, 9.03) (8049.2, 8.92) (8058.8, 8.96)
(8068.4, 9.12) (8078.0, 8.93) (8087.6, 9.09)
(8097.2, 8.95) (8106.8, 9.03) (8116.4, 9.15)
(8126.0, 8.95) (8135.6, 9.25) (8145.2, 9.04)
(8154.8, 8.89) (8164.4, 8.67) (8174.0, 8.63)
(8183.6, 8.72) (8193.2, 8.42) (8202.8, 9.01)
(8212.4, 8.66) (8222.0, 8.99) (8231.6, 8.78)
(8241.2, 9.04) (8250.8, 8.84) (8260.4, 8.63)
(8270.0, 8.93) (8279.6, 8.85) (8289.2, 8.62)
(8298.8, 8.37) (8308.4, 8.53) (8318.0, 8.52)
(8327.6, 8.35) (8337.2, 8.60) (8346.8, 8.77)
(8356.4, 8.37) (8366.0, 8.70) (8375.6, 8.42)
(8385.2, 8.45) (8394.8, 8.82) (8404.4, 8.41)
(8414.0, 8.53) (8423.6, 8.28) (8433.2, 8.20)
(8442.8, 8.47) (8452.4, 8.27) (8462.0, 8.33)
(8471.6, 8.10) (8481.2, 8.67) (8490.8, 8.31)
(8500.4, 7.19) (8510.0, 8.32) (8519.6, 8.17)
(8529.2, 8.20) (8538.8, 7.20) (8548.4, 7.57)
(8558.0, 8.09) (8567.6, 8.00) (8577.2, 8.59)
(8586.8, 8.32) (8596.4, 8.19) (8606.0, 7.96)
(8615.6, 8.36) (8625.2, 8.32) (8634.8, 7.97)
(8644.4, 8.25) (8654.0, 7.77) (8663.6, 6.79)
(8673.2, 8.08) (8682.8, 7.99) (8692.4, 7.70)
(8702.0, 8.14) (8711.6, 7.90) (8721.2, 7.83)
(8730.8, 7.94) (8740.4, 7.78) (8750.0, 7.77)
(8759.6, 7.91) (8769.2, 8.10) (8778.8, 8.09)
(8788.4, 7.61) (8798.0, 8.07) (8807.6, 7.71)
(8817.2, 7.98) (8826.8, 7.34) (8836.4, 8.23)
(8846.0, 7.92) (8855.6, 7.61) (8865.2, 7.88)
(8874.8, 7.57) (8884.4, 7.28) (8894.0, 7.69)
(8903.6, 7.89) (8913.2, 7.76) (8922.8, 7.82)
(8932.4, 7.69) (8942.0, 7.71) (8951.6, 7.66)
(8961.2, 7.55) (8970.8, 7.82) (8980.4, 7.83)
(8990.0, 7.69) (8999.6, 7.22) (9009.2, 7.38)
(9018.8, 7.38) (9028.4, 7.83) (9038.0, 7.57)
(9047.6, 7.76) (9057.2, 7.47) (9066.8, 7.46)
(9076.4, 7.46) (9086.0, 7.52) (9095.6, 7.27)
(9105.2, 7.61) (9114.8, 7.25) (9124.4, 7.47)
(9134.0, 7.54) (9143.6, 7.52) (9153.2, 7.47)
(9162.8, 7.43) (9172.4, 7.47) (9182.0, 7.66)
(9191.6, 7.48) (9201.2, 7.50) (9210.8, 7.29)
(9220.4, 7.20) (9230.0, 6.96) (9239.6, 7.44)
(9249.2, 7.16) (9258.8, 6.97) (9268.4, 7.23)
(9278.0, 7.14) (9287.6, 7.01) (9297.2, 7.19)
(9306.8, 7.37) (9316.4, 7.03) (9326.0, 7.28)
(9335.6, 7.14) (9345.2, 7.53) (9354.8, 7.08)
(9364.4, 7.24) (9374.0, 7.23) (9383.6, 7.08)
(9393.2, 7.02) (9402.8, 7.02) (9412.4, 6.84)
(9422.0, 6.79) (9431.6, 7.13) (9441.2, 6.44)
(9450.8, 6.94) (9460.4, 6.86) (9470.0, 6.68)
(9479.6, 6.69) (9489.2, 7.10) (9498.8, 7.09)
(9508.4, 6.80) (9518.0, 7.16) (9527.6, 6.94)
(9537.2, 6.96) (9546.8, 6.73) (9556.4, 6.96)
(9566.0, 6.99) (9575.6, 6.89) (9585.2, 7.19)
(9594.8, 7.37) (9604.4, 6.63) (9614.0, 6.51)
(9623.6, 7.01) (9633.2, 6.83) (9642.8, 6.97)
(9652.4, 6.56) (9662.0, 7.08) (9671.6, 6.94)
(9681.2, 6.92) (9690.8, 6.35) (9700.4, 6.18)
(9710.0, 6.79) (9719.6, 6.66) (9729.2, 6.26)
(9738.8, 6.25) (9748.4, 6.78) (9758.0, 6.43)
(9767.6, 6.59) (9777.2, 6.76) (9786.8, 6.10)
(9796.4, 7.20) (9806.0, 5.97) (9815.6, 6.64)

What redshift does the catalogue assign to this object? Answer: 0.00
